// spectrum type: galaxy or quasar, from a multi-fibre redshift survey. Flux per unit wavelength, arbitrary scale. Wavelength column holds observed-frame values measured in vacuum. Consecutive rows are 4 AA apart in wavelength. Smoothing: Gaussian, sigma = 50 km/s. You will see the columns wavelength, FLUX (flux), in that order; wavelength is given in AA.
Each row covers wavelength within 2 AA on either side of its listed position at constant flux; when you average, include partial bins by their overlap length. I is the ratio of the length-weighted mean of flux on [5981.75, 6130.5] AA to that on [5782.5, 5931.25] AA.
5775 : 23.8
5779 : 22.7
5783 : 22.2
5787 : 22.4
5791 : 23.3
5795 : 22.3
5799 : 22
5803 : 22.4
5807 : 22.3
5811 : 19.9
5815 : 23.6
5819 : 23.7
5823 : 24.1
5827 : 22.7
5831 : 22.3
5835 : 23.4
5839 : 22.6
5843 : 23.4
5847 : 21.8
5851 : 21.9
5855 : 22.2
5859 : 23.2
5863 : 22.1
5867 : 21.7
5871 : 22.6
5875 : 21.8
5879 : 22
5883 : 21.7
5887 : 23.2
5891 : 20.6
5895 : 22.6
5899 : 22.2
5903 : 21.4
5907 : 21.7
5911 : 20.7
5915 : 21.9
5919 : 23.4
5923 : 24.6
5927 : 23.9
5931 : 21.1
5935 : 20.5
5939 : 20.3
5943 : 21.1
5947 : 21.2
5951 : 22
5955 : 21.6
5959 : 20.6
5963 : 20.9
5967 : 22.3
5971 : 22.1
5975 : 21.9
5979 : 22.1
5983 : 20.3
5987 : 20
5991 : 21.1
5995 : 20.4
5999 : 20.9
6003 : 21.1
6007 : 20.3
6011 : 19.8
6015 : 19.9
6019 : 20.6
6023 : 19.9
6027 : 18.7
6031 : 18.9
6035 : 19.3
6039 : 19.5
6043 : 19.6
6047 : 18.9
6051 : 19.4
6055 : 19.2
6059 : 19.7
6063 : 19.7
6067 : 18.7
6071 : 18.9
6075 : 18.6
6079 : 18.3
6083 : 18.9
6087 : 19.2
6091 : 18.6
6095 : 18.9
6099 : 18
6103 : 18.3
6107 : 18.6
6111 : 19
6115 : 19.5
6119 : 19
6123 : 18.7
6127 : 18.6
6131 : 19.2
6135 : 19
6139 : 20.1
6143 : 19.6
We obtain 0.86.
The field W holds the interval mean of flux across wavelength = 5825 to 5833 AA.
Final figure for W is 22.5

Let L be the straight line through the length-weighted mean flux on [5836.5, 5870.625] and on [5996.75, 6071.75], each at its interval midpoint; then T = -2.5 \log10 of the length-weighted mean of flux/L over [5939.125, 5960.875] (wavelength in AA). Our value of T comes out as -0.015 mag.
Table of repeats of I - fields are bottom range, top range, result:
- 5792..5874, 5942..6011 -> 0.94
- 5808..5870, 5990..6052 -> 0.88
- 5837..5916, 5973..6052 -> 0.91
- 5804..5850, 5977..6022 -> 0.91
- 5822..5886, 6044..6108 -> 0.84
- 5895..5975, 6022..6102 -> 0.87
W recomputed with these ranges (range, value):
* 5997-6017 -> 20.4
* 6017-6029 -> 19.7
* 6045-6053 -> 19.1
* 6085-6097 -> 18.9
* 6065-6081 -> 18.6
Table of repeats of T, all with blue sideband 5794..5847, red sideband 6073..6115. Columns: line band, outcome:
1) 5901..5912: 0.004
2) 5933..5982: -0.037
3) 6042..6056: 0.004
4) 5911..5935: -0.071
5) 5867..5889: -0.020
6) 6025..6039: 0.030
